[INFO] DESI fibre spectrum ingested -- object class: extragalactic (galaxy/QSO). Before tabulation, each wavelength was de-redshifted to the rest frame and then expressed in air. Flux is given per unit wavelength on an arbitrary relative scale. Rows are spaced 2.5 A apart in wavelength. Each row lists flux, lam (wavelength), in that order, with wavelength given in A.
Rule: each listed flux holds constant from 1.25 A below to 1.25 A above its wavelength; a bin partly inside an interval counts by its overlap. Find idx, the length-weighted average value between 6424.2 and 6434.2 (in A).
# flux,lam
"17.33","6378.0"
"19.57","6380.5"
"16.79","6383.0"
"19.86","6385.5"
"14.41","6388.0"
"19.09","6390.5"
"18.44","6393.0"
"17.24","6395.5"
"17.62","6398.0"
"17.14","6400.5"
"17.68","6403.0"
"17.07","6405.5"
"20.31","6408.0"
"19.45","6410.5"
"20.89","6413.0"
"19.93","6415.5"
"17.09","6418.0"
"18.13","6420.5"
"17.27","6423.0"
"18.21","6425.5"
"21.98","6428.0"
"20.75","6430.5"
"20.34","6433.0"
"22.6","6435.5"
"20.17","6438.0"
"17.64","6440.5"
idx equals 20.3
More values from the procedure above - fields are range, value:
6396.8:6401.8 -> 17.4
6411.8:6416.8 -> 20.4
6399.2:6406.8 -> 17.3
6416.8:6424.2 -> 17.5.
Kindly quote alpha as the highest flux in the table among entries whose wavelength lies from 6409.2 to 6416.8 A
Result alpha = 20.89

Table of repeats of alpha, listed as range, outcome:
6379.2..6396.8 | 19.86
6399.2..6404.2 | 17.68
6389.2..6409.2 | 20.31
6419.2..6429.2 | 21.98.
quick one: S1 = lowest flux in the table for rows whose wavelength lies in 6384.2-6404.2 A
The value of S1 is 14.41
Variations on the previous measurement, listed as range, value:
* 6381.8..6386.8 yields 16.79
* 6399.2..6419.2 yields 17.07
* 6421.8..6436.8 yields 17.27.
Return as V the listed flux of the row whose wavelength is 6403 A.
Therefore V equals 17.68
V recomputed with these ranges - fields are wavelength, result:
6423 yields 17.27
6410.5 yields 19.45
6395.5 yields 17.24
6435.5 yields 22.6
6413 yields 20.89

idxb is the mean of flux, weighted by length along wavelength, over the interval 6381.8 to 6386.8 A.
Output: 18.3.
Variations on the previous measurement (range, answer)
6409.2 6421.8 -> 19.1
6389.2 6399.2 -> 18.1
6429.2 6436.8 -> 21.2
